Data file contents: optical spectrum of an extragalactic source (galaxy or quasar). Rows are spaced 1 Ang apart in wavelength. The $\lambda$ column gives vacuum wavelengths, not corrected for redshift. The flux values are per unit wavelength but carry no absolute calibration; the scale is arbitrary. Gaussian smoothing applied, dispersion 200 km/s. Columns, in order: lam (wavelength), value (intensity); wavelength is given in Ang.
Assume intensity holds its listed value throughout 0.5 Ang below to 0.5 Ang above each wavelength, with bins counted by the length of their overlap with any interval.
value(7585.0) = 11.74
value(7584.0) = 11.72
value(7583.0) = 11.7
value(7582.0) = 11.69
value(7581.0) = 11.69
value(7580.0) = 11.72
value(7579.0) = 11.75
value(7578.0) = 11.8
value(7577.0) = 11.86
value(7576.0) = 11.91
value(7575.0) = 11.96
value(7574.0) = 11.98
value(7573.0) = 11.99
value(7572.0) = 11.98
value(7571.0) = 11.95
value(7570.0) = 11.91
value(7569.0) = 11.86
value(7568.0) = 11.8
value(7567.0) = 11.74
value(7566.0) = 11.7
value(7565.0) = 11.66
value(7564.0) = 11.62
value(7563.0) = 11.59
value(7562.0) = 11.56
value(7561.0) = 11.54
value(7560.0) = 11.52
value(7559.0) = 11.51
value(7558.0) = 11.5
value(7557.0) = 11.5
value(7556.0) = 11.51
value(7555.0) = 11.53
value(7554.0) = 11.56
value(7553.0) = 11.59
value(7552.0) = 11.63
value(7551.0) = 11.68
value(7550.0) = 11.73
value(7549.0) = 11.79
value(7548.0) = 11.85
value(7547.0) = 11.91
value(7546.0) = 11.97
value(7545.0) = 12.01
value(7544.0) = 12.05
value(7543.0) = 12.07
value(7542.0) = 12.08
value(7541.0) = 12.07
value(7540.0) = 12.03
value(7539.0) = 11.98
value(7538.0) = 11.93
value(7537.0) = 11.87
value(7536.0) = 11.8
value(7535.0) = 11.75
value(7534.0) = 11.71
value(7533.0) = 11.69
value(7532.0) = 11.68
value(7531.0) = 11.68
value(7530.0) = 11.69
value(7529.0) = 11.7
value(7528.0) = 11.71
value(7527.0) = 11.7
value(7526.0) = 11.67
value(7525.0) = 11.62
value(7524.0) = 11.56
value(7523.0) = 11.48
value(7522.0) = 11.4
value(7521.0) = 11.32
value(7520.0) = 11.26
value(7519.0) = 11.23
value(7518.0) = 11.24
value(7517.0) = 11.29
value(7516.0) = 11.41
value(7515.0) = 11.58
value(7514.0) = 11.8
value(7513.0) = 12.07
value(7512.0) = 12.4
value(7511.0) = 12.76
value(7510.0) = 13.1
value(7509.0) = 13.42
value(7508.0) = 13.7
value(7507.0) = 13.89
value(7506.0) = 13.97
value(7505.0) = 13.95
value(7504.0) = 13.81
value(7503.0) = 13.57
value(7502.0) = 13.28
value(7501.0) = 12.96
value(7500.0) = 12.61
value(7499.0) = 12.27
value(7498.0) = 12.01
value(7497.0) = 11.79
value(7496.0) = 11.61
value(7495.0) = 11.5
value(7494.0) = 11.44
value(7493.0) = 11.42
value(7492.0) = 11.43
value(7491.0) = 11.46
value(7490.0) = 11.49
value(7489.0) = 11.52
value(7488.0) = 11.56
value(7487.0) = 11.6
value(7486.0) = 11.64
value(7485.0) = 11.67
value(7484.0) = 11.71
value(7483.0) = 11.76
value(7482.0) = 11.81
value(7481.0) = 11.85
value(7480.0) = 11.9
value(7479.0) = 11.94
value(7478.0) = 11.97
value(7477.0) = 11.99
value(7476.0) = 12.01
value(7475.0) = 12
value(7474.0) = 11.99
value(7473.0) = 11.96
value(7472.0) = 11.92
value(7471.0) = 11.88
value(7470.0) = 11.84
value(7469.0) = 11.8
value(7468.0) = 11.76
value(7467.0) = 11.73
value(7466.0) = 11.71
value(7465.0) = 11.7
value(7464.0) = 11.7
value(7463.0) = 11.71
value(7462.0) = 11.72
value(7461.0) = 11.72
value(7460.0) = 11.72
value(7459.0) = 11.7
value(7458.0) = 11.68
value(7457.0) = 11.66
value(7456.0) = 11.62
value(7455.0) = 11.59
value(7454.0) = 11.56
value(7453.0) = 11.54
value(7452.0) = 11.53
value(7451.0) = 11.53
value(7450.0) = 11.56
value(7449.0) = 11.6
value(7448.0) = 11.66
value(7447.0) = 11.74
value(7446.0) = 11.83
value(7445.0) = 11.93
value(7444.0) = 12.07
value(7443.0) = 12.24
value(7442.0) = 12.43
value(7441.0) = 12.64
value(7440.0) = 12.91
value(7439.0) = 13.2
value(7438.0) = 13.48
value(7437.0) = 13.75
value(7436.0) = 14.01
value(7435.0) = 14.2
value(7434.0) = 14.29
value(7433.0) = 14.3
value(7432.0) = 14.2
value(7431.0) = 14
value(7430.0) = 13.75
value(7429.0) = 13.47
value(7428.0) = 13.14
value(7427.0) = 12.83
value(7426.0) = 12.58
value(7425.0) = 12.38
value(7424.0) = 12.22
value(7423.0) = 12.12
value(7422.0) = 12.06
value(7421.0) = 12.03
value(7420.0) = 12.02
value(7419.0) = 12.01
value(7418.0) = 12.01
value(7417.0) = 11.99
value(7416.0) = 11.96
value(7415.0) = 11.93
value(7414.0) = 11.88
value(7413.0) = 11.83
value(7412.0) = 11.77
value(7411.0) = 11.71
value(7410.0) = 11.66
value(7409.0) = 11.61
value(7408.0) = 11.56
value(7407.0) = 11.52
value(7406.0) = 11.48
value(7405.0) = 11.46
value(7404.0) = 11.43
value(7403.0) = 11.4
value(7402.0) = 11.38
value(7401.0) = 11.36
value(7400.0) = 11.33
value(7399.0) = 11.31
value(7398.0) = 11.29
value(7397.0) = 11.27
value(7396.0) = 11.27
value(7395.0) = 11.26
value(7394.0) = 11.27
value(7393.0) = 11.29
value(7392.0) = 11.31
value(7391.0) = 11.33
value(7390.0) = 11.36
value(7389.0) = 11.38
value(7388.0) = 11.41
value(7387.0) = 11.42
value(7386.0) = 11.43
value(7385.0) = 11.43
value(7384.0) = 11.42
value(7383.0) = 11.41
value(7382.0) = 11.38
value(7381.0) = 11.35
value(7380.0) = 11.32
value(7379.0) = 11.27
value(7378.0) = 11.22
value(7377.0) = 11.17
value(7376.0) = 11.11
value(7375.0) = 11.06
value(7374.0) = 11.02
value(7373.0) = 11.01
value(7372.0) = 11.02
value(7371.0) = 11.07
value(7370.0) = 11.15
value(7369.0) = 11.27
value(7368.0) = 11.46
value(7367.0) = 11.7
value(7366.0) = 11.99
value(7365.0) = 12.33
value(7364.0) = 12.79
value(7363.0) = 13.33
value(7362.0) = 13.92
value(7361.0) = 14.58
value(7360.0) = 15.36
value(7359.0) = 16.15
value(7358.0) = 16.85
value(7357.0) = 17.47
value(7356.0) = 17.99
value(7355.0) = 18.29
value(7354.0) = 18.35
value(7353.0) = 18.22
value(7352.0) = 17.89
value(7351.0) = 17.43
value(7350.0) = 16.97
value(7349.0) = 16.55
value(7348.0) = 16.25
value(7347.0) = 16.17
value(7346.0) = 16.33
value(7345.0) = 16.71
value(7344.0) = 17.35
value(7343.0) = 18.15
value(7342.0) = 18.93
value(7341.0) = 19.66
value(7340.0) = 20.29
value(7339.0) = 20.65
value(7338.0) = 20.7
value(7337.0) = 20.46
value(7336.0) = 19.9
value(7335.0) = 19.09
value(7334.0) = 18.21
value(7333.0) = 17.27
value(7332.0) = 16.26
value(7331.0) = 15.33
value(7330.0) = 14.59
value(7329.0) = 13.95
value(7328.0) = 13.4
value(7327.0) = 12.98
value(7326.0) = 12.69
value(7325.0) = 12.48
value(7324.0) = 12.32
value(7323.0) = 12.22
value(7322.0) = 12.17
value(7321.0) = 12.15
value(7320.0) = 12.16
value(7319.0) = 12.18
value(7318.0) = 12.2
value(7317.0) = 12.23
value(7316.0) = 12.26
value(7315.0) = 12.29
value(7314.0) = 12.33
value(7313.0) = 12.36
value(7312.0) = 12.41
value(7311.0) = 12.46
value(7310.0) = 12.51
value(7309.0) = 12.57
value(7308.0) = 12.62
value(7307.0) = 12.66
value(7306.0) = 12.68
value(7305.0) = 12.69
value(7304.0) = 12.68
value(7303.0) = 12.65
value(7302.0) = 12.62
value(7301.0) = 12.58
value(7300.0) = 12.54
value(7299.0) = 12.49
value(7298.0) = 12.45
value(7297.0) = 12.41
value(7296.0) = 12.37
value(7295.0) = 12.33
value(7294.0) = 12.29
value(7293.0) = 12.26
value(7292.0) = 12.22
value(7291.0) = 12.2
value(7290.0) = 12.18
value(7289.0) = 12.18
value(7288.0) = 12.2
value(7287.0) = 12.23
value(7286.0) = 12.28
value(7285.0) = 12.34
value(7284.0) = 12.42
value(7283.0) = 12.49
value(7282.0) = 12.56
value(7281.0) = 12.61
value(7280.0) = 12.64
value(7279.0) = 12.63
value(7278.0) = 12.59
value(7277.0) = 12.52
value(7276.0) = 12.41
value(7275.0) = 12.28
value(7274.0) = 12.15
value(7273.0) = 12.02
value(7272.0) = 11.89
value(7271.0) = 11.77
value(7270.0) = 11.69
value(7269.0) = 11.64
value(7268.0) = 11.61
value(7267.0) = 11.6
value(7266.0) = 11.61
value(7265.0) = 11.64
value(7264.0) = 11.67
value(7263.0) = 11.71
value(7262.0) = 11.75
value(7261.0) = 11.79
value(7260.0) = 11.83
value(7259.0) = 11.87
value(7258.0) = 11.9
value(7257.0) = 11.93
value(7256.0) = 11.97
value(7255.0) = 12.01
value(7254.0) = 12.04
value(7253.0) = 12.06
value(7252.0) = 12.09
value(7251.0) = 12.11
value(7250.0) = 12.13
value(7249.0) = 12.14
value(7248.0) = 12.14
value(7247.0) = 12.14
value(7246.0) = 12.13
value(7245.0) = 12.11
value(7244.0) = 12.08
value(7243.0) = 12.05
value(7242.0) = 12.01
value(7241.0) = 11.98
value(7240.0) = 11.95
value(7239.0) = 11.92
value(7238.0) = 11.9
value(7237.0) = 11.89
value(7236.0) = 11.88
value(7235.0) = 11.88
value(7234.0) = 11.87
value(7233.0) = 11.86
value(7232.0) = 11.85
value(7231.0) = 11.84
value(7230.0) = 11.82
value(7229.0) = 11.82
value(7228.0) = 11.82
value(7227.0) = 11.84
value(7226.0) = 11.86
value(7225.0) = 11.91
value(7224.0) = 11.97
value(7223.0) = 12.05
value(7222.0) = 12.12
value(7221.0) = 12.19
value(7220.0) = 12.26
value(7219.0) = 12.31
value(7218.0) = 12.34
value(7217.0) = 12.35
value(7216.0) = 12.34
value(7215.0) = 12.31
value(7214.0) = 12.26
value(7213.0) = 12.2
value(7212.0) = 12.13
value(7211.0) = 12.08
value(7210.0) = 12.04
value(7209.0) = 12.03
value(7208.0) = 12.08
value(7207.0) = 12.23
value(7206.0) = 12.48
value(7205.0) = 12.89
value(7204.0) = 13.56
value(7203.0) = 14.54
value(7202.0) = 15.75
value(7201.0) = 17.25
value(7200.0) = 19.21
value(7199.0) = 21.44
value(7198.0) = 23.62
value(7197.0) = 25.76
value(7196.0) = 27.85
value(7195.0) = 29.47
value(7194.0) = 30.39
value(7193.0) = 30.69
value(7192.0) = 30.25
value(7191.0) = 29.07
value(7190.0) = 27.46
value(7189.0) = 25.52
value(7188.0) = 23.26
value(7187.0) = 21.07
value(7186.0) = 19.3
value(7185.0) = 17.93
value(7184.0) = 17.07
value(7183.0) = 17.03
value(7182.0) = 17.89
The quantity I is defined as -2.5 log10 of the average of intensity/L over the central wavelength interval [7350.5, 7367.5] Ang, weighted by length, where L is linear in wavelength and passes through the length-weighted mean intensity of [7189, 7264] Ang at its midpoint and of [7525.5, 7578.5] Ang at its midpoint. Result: -0.164 mag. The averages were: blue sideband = 14.5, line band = 15.6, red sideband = 11.8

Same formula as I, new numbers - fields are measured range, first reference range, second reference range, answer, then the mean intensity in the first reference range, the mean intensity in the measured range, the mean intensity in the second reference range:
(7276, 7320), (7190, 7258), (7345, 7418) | 0.11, 14.5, 12.4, 12.8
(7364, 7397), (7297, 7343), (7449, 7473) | 0.16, 14.3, 11.4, 11.7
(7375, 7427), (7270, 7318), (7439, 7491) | 0.04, 12.4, 11.6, 11.8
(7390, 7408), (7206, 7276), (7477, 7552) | 0.06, 12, 11.4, 12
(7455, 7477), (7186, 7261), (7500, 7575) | 0.08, 14.9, 11.8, 12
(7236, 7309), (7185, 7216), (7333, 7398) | 0.36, 19.2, 12.2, 14.3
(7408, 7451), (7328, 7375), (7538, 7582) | 0.15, 15.8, 12.5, 11.8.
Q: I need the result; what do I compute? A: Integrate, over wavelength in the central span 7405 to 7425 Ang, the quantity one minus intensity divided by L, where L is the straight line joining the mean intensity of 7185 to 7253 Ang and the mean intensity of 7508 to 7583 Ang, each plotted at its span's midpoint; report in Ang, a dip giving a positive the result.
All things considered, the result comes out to 2.0 Ang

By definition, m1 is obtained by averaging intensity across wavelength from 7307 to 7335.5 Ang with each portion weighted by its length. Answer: 13.4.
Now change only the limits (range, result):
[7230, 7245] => 11.9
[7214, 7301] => 12.1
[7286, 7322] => 12.4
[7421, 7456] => 12.6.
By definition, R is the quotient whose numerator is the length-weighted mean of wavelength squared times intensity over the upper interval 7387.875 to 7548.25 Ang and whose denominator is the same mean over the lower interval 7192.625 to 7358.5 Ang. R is 0.91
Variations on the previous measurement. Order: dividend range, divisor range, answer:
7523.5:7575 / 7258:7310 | 1.03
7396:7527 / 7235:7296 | 1.06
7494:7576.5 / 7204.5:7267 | 1.08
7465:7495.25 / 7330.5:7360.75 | 0.68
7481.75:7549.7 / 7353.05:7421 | 1.02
